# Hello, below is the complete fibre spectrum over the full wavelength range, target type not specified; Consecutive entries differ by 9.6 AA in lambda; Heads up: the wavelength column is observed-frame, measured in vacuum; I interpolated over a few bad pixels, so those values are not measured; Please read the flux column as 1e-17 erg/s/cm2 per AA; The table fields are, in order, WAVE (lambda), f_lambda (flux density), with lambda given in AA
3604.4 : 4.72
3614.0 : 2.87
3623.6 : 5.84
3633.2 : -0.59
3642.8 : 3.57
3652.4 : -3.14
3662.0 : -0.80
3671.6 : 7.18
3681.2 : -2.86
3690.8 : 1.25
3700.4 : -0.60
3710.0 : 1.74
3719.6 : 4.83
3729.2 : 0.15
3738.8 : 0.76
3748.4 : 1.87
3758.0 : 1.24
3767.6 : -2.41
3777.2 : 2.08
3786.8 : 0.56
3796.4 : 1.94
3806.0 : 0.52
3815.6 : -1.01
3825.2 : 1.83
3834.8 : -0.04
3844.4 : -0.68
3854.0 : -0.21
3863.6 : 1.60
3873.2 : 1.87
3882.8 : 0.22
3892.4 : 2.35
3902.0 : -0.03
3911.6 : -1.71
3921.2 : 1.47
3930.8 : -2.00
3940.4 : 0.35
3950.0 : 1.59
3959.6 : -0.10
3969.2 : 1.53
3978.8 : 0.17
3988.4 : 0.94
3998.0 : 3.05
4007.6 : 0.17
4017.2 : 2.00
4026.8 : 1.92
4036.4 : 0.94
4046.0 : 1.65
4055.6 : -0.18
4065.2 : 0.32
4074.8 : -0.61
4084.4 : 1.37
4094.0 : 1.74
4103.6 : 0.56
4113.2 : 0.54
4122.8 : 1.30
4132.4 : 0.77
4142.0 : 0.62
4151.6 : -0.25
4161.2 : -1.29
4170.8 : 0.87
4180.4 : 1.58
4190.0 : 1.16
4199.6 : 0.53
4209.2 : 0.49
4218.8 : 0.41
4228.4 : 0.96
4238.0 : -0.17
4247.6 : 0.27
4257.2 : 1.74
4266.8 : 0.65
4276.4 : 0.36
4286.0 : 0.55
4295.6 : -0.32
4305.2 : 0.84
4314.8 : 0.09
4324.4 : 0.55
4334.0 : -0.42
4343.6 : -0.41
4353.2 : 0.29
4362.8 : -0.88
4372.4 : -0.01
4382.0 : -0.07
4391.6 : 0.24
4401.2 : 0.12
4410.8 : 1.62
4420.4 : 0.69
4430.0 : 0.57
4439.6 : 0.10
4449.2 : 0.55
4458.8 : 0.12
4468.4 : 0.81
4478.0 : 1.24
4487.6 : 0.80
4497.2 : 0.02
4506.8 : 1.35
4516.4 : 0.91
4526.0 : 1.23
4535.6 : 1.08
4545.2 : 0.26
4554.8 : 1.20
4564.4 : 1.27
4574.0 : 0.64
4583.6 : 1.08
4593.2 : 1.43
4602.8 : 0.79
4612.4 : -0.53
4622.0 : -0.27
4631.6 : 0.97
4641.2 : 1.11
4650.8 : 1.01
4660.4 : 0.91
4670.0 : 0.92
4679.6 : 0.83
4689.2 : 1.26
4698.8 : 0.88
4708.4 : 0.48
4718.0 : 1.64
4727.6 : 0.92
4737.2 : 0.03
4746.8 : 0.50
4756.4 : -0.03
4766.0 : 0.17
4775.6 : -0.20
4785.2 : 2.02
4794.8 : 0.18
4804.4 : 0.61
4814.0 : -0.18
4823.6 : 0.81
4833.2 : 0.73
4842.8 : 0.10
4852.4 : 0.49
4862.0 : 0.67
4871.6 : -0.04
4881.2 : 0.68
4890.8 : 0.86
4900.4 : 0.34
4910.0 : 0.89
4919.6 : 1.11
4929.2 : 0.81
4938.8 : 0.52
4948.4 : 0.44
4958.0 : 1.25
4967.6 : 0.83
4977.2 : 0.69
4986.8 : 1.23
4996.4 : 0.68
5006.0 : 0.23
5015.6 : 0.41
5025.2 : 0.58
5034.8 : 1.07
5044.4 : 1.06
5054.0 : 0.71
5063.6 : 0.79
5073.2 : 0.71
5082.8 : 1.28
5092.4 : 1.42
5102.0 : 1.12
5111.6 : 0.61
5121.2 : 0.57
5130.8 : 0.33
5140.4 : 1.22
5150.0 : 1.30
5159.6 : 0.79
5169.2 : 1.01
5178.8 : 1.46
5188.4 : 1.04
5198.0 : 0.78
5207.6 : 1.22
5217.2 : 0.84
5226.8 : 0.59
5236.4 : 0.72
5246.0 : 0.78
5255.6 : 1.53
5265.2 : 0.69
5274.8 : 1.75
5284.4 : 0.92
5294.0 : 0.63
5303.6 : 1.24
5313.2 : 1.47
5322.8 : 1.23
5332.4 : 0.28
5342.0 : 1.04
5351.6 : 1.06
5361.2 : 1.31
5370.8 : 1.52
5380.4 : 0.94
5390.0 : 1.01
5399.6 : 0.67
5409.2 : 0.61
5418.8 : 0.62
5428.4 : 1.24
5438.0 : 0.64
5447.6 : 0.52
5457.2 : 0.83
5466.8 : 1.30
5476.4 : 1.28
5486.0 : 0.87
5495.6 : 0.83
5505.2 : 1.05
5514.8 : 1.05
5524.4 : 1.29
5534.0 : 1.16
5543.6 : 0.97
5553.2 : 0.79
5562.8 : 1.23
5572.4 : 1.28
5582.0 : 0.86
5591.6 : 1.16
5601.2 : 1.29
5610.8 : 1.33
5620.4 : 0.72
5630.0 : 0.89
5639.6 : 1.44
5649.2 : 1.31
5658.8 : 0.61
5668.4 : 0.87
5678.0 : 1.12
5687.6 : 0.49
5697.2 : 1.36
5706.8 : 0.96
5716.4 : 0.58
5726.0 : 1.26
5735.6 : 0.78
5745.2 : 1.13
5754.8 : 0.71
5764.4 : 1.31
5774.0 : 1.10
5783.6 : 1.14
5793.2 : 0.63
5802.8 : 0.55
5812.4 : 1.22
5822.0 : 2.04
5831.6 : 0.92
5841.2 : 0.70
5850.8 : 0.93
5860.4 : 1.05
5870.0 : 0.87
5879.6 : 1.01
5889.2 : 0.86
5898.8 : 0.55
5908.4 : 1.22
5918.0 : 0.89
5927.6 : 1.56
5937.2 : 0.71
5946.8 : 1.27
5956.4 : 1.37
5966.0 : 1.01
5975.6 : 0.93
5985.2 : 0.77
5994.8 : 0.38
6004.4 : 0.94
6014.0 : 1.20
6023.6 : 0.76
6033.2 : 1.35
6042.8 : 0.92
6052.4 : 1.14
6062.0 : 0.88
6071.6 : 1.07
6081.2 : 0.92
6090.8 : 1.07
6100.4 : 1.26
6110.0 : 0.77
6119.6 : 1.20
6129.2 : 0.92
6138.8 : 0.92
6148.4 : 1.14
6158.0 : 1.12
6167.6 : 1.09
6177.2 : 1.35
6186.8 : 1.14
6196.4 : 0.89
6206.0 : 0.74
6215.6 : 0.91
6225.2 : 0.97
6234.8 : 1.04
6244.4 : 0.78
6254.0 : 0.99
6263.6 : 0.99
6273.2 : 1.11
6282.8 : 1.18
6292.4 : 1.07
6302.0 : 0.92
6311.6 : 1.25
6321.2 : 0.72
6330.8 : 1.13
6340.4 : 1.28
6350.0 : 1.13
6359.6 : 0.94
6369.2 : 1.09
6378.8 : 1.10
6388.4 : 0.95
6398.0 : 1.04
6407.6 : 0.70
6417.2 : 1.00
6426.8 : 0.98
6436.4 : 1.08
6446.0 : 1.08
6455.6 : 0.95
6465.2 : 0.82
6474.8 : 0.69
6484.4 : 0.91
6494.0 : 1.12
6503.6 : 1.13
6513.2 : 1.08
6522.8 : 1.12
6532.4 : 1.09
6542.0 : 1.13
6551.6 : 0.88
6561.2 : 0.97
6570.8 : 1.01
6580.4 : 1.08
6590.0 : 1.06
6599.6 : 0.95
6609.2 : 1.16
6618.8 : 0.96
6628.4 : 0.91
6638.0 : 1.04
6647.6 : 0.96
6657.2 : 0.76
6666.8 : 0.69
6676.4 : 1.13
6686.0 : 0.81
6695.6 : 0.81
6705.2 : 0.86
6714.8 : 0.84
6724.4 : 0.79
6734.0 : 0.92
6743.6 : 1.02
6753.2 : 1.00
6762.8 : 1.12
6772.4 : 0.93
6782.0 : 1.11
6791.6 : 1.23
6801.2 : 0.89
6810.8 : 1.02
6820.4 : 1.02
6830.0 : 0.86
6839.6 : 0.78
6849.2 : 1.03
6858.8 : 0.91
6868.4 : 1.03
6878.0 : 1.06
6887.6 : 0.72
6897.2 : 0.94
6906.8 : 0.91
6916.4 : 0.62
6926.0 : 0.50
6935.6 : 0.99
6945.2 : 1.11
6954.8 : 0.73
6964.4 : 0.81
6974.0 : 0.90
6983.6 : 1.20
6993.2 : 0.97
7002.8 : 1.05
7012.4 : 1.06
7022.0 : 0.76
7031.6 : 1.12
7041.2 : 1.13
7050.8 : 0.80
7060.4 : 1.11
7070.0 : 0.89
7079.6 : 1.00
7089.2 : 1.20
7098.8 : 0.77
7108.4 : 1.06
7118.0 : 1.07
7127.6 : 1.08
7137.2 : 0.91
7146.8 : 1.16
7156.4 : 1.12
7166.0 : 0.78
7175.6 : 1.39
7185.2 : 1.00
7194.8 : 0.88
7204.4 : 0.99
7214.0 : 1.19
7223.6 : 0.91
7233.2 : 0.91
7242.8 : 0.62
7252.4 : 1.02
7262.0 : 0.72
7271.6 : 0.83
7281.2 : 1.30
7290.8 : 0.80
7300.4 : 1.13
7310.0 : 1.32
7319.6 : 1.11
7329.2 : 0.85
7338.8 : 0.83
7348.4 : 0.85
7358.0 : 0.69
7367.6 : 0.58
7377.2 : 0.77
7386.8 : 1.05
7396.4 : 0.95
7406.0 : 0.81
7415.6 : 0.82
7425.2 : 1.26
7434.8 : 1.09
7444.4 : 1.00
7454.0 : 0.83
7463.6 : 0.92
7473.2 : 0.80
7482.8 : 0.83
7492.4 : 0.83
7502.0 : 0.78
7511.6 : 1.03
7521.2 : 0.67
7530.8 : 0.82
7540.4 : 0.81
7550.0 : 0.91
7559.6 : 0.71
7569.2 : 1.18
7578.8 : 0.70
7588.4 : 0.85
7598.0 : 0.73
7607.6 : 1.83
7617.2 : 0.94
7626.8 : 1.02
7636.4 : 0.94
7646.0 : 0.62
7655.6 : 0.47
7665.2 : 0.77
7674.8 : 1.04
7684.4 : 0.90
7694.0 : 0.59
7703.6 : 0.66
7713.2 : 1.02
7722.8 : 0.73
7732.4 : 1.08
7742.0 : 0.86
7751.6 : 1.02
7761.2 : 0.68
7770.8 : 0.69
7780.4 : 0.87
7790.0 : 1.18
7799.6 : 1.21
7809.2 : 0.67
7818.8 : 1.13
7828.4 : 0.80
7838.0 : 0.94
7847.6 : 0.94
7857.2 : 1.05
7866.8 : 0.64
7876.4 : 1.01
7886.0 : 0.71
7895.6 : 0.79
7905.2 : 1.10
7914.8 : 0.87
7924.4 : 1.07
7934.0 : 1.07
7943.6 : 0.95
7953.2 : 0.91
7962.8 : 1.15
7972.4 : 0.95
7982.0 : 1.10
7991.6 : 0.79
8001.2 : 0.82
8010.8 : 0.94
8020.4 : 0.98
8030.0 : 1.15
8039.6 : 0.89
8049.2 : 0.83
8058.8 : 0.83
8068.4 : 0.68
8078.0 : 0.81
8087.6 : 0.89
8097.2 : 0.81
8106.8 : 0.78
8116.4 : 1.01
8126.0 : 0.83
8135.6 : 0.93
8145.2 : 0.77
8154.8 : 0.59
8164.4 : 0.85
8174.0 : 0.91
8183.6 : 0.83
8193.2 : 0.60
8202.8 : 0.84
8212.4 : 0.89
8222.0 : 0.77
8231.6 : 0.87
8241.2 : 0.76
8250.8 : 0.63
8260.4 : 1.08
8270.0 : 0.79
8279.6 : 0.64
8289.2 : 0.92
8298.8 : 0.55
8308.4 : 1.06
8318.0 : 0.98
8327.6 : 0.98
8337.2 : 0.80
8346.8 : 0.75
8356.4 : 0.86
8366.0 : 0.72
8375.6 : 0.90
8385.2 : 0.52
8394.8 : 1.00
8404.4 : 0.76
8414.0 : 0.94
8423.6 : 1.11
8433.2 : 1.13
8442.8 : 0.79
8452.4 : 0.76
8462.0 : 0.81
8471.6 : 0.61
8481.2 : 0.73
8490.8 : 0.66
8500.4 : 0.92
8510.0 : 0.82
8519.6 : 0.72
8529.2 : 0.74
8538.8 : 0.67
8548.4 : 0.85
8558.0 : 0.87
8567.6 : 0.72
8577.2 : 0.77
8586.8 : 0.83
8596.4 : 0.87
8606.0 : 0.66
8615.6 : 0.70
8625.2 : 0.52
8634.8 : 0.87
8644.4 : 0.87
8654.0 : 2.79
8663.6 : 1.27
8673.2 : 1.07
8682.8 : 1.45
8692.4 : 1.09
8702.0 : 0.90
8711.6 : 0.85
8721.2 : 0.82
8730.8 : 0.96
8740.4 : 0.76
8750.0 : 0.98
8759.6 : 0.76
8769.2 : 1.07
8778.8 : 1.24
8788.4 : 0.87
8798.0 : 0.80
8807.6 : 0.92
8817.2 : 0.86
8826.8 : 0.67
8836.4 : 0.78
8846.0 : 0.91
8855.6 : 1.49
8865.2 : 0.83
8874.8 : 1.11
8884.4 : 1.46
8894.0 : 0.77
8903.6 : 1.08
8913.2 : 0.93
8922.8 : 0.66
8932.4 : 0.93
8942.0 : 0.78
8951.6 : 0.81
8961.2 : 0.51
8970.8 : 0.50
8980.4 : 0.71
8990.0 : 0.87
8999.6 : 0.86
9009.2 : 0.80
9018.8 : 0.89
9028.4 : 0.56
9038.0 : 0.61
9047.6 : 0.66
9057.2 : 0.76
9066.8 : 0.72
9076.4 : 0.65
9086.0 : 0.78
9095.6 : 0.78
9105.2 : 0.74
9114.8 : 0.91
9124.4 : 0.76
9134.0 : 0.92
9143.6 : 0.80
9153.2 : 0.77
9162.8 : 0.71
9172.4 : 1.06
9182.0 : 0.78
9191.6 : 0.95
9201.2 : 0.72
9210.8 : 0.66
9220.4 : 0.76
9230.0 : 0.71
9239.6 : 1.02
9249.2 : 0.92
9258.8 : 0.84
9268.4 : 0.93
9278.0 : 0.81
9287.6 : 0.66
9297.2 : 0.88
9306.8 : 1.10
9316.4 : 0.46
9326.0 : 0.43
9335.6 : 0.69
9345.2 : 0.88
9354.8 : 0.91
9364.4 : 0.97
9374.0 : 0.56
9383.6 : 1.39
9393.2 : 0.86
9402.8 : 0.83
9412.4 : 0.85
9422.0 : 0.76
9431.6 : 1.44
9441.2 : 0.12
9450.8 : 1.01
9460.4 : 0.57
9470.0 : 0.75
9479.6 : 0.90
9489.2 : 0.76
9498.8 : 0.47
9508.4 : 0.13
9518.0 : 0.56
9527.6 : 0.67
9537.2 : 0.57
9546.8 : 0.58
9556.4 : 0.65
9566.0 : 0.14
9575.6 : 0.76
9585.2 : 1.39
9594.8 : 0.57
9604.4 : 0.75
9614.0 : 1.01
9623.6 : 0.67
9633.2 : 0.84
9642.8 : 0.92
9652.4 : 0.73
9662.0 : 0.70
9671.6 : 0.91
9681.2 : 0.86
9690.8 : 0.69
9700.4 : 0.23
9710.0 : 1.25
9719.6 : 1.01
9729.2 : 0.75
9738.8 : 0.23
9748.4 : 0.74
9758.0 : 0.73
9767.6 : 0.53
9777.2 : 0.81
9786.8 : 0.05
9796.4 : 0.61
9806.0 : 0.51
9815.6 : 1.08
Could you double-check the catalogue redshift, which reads 0.319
